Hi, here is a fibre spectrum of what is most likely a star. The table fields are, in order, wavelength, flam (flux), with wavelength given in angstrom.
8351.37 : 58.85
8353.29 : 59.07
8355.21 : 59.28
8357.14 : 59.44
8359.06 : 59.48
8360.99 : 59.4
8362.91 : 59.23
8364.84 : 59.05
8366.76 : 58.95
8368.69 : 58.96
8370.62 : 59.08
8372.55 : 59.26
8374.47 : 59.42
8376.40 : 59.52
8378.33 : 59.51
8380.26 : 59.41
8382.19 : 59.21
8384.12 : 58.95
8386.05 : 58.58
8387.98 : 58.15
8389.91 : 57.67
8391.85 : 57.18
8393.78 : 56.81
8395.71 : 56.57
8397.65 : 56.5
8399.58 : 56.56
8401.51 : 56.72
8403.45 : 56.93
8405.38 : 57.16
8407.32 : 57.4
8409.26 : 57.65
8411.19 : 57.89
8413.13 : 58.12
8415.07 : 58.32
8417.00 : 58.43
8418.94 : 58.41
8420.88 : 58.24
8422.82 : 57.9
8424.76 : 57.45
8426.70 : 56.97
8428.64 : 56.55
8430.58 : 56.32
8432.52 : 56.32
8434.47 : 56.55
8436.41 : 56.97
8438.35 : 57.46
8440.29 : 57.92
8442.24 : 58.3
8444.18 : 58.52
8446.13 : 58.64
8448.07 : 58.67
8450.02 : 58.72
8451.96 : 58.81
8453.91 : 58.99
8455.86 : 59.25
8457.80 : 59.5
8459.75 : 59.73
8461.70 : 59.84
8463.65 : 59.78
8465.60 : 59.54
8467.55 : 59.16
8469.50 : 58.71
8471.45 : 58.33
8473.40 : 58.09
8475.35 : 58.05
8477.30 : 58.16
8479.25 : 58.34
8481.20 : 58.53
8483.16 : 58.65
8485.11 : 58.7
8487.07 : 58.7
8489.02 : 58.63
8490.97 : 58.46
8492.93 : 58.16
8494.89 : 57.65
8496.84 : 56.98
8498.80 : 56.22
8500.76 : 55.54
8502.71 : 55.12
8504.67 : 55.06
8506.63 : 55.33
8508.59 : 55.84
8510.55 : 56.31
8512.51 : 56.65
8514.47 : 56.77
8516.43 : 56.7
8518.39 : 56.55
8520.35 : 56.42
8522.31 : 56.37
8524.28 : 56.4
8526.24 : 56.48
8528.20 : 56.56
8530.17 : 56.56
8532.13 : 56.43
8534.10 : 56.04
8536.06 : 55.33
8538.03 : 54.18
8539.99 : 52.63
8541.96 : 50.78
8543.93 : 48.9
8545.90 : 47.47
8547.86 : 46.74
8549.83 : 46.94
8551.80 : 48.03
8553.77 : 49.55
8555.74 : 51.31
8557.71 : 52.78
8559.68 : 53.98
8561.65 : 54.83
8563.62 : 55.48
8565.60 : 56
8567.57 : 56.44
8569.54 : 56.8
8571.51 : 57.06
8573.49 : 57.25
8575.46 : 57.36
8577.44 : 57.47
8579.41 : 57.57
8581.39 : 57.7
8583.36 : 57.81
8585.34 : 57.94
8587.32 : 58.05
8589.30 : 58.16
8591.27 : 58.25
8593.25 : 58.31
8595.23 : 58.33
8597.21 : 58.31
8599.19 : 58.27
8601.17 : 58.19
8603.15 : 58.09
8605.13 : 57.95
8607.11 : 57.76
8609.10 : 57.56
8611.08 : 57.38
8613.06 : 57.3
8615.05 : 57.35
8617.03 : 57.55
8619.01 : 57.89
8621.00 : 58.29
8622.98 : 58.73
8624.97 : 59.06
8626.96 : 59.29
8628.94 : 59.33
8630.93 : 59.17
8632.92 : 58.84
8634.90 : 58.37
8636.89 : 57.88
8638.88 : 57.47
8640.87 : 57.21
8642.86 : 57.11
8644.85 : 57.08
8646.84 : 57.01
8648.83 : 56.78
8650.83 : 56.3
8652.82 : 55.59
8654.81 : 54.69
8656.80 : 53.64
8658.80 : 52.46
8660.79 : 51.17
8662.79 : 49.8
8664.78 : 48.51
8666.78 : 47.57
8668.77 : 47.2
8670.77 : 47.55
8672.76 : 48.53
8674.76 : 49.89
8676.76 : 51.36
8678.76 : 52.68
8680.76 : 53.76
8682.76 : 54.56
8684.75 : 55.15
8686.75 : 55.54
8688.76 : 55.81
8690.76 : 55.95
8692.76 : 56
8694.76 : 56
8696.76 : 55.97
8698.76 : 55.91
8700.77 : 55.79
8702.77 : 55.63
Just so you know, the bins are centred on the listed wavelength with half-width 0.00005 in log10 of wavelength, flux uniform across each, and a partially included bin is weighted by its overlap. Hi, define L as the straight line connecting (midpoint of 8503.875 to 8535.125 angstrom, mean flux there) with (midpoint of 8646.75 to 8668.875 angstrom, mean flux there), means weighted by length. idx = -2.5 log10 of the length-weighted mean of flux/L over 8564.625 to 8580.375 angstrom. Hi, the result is -0.04 mag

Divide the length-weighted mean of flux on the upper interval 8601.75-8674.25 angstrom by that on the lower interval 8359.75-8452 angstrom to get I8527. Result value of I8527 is 0.96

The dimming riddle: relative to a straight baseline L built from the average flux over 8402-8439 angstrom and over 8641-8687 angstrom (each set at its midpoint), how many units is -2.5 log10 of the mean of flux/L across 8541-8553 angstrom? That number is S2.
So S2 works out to 0.14 mag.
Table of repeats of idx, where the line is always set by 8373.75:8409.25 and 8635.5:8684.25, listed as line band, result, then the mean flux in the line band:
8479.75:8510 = -0.02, 57.2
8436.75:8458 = -0.03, 58.5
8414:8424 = -0.02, 58.2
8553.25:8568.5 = 0.02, 53.9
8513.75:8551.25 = 0.03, 53.8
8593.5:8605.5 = -0.08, 58.2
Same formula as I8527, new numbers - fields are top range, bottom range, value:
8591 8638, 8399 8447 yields 1.01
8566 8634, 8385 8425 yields 1.01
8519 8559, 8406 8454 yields 0.91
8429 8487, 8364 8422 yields 1.00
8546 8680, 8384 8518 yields 0.96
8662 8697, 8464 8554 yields 0.94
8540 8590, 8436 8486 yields 0.92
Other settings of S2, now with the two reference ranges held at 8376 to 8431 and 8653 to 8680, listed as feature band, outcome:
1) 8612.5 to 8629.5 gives -0.128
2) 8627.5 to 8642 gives -0.137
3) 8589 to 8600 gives -0.113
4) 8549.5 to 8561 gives 0.059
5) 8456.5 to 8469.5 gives -0.064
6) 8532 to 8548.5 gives 0.043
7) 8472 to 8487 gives -0.051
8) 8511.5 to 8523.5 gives -0.038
